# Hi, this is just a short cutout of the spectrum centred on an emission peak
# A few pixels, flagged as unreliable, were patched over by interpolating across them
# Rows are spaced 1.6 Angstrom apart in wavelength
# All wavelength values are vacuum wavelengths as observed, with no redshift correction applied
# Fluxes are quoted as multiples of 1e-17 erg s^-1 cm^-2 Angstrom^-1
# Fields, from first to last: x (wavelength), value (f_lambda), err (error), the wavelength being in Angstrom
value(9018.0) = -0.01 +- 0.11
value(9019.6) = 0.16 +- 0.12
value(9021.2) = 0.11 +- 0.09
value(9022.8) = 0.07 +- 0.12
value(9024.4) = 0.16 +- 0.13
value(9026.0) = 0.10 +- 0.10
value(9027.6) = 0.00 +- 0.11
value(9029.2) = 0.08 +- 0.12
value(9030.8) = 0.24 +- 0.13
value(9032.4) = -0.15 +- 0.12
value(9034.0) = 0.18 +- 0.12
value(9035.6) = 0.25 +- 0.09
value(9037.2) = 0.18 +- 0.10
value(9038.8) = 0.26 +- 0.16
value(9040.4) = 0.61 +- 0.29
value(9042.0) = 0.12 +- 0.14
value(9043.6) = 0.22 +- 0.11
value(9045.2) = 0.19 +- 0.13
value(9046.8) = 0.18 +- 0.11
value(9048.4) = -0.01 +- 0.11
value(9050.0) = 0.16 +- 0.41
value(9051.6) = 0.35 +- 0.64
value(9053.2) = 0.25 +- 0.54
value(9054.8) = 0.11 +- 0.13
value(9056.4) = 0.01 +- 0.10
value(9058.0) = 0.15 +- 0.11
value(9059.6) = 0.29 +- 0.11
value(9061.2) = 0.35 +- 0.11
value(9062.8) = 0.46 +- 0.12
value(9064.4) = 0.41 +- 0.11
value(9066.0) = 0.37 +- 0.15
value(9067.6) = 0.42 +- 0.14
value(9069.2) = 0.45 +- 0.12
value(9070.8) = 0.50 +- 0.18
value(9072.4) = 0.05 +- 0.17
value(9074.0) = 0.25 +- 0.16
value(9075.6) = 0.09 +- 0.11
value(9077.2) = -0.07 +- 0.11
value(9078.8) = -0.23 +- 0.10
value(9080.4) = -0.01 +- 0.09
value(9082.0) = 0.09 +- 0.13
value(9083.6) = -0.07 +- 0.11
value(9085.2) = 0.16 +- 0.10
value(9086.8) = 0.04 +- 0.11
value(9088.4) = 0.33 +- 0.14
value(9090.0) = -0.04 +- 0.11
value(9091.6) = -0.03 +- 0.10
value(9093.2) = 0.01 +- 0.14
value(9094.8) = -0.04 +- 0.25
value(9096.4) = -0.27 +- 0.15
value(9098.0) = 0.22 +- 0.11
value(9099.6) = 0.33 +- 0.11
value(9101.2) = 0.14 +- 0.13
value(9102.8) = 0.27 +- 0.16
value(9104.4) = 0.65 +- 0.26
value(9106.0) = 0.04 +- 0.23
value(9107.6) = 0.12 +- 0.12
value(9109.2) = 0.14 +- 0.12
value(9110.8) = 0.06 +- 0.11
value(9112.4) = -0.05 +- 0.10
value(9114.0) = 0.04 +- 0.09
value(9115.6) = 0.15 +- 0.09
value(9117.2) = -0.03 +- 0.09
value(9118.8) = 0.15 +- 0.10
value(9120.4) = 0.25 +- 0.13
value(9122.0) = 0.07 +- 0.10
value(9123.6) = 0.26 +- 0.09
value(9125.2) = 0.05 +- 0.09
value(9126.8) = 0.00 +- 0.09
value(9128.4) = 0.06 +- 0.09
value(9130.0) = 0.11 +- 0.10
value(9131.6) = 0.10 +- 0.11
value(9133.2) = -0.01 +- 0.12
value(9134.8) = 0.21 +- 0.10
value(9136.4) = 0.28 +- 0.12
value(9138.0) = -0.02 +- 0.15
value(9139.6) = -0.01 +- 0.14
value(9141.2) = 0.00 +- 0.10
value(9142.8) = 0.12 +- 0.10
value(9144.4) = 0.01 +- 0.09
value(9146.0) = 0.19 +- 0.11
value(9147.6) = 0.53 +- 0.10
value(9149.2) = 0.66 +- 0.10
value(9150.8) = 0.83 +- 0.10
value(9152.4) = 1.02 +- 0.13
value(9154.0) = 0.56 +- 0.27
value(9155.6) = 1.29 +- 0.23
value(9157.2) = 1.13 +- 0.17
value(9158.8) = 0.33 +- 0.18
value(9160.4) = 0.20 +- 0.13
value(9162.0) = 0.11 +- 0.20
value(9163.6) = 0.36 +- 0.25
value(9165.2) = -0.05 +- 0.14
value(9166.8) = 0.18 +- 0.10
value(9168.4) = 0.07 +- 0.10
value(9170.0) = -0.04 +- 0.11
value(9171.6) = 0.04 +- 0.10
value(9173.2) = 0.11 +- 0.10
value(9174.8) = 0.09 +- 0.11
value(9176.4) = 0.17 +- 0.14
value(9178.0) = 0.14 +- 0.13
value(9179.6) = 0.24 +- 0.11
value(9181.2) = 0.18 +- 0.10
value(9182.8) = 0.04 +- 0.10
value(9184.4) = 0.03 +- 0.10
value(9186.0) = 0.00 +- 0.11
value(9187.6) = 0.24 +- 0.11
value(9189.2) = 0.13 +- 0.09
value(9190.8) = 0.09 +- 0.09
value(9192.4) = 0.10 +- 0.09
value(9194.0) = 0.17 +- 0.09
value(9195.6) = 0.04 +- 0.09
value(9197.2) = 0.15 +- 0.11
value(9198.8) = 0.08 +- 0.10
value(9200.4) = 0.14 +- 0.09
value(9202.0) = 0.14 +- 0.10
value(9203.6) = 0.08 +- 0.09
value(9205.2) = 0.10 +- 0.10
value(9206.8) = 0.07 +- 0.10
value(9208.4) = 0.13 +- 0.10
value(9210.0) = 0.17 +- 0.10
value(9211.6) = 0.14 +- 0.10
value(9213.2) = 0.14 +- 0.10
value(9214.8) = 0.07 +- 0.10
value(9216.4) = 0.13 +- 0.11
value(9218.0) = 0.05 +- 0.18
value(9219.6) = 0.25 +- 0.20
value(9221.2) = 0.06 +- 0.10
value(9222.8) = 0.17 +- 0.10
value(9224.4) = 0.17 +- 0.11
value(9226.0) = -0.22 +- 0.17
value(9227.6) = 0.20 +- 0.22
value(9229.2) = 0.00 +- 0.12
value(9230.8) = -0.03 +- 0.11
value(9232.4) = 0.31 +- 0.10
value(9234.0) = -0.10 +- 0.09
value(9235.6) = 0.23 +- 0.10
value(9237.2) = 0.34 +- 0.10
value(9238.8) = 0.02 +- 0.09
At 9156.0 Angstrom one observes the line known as [O III]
